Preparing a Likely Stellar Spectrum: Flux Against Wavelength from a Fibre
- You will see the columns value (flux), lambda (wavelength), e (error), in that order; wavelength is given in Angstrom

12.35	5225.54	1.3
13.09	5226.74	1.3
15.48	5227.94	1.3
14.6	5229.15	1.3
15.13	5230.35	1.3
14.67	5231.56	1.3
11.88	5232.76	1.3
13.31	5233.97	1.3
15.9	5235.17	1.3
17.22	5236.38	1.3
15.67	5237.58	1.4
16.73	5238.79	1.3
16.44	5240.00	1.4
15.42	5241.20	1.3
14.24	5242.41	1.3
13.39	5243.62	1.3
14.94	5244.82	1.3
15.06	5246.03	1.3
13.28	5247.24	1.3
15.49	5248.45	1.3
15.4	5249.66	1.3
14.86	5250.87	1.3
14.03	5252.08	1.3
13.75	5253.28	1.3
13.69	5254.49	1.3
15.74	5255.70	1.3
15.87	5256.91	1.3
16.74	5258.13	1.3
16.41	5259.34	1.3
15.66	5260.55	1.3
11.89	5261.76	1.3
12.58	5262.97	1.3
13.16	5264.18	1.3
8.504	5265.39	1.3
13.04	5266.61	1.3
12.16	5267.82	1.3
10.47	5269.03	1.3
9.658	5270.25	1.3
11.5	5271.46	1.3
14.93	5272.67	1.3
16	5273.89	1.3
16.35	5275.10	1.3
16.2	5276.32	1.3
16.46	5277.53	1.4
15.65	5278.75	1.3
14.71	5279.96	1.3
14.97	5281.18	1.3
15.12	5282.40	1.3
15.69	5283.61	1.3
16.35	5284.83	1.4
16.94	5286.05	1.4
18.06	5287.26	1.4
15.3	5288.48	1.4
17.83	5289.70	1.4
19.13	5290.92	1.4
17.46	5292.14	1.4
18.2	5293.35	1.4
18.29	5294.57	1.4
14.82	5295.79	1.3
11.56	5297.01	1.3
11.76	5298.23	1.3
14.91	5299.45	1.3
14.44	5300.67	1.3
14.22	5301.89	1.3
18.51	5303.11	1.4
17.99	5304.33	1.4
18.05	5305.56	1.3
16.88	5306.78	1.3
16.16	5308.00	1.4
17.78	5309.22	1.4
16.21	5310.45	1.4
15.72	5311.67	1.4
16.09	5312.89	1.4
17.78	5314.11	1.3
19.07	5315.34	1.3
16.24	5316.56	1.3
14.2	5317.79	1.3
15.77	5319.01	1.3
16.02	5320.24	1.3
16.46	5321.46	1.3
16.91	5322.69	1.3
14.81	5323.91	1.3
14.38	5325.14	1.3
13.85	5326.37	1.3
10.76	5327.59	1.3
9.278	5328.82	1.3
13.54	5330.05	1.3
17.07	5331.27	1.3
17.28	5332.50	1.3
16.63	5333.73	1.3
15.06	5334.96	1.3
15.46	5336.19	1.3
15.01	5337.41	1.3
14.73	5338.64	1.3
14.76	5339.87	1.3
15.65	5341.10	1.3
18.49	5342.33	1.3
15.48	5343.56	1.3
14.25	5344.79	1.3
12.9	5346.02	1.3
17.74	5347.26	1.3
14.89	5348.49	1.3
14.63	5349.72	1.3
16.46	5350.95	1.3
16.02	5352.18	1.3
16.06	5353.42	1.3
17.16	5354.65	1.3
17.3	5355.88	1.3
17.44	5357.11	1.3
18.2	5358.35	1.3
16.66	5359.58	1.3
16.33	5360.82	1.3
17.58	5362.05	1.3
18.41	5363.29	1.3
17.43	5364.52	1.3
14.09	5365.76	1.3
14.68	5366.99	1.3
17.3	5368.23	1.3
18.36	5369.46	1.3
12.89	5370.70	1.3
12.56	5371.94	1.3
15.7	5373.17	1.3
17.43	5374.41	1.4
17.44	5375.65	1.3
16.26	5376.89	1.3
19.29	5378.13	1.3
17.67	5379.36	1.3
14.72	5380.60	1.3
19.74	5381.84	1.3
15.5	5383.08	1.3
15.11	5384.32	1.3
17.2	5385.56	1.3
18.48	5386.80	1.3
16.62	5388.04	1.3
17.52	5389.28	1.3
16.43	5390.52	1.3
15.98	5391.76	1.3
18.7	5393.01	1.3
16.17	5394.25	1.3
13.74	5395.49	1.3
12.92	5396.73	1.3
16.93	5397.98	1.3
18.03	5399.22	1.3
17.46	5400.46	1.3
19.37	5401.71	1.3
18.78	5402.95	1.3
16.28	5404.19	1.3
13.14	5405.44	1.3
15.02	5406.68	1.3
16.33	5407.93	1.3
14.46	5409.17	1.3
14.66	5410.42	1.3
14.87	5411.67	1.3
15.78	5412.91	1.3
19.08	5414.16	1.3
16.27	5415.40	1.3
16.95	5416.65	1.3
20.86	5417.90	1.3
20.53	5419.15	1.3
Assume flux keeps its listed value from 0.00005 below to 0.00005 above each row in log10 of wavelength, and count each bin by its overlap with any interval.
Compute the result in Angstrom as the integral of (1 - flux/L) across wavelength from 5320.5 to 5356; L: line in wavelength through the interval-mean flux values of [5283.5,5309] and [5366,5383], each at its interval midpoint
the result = 2.4 Angstrom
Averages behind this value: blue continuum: 16.3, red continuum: 16.4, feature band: 15.3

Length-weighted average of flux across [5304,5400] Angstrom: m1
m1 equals 16.1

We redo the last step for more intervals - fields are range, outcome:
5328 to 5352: 15.2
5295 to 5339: 15.4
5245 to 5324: 15.3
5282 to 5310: 16.3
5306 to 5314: 16.6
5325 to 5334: 14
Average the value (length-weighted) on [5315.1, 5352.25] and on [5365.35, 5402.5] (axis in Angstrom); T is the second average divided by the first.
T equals 1.08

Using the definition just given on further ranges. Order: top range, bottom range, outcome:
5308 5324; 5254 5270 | 1.22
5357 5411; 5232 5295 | 1.10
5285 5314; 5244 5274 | 1.19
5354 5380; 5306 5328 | 1.05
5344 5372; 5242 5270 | 1.16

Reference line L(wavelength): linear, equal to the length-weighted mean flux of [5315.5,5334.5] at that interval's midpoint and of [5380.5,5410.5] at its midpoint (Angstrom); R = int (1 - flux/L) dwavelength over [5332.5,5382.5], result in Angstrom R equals -1.9 Angstrom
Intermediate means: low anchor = 15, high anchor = 16.4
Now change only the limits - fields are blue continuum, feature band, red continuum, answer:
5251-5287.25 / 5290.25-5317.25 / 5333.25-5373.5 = -2.5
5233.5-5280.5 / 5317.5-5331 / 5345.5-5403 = 1.2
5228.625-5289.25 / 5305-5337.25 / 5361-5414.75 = -0.4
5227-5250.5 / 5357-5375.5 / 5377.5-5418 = -0.1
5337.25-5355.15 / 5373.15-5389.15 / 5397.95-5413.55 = -1.1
